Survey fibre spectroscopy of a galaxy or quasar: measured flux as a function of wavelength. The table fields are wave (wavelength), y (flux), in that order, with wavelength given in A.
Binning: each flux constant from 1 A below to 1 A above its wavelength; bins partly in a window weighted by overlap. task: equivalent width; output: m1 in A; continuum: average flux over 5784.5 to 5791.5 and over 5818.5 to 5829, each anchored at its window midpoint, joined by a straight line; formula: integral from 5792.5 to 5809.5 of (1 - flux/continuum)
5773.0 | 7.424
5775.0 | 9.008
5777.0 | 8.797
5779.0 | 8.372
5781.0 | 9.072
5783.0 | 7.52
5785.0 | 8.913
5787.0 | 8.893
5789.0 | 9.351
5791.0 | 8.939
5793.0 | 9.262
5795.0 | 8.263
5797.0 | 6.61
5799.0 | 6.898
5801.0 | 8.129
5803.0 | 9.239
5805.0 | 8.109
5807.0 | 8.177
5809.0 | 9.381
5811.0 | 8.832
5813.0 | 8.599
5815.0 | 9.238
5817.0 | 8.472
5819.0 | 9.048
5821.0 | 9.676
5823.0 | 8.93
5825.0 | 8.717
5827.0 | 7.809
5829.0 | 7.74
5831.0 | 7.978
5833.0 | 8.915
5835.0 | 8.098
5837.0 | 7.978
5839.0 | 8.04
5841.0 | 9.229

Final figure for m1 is 1.4 A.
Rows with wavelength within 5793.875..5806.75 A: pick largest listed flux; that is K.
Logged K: 9.239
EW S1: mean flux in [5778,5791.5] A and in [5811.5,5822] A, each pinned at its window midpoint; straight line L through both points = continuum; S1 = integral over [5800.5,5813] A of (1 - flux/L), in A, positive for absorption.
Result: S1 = 0.3 A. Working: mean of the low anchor 8.71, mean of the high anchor 9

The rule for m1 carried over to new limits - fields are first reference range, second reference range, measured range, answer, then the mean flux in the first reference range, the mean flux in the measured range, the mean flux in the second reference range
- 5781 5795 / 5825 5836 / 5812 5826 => -1.0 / 8.79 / 8.95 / 8.16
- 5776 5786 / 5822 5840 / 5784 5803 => 0.1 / 8.53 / 8.41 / 8.24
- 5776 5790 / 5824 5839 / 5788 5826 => -0.9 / 8.7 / 8.62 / 8.17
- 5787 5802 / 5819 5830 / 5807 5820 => -0.6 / 8.25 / 8.87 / 8.62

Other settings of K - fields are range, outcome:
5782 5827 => 9.676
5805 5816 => 9.381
